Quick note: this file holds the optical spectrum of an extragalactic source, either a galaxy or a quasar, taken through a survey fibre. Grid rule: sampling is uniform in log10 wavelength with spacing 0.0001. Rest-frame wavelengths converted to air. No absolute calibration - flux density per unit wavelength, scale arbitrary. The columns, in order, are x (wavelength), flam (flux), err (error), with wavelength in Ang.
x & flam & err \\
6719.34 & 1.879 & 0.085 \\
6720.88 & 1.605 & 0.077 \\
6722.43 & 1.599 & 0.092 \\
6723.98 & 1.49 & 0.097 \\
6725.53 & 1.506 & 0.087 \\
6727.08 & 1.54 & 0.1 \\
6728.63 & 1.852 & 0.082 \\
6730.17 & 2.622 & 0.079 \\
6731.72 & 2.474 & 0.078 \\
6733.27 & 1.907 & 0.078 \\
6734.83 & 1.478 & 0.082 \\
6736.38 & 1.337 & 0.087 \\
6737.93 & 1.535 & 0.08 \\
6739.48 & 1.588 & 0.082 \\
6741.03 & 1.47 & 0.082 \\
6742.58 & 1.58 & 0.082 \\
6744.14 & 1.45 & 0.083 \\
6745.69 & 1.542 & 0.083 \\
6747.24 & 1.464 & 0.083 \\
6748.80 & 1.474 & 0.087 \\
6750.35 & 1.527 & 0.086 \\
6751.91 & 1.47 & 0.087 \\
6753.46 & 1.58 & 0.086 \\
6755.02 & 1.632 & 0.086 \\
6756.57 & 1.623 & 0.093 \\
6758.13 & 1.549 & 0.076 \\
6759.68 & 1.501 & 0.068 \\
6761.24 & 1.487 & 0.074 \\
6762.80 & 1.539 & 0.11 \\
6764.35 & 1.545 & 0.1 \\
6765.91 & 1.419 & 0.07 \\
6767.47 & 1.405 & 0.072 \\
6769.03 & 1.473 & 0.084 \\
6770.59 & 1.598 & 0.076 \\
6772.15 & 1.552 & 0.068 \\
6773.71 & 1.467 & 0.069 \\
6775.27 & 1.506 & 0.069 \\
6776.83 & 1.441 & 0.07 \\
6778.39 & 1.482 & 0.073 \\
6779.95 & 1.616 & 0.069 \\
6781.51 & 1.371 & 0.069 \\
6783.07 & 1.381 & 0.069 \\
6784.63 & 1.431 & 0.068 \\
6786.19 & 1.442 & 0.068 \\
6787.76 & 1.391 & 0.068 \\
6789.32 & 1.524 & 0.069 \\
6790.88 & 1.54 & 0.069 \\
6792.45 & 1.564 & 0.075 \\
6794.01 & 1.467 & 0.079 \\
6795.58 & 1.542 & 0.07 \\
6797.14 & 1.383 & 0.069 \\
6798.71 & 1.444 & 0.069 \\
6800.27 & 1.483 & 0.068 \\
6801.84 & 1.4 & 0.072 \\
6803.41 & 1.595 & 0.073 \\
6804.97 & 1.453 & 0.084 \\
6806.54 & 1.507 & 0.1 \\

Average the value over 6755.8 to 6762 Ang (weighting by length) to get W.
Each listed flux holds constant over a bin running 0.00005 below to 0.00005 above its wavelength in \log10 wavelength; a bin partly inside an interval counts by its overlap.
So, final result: 1.54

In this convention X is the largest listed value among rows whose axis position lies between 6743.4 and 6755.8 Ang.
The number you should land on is 1.632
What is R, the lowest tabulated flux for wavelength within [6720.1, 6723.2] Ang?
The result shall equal 1.599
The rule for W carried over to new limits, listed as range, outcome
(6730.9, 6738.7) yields 1.75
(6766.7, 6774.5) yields 1.5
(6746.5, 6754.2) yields 1.5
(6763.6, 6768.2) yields 1.45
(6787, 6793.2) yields 1.5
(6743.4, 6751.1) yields 1.49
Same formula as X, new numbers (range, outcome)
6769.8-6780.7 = 1.616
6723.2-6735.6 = 2.622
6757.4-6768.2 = 1.549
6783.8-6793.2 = 1.564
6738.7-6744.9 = 1.588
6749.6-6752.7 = 1.527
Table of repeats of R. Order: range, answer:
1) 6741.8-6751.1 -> 1.45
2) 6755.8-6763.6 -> 1.487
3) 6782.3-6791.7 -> 1.381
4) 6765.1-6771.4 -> 1.405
